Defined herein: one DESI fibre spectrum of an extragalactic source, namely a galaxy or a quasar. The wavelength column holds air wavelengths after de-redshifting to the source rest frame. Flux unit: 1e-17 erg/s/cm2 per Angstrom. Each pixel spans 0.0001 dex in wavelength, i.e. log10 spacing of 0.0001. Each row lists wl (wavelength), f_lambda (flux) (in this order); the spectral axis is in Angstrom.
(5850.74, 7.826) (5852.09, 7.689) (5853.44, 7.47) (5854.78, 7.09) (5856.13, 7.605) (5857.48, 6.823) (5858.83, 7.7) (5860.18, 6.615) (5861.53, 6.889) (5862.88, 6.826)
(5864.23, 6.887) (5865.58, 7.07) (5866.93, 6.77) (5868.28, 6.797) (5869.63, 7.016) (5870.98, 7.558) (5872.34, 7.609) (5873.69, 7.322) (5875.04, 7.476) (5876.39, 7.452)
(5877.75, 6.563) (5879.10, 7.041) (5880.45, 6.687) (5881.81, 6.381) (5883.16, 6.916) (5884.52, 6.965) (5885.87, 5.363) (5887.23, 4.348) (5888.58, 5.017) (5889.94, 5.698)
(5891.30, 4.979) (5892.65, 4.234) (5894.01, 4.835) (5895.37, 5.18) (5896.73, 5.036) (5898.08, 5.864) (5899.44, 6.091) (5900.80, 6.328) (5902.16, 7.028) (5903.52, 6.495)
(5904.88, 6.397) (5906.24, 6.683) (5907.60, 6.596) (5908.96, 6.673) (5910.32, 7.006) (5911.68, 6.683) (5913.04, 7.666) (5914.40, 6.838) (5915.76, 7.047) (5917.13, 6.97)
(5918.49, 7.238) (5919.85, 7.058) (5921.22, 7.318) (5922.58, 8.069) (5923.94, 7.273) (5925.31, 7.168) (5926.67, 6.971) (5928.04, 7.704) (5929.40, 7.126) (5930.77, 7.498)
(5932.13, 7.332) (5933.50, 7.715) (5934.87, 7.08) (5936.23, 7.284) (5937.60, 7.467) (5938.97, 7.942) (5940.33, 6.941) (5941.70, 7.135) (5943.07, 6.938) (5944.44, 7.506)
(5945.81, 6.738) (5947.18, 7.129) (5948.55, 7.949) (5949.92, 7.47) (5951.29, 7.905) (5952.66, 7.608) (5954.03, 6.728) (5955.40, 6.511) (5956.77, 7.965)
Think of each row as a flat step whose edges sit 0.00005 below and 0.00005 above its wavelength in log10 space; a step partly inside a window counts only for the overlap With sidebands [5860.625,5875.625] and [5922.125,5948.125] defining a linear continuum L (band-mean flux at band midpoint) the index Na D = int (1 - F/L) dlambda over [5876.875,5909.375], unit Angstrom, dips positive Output 5.4 Angstrom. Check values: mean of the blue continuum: 7.1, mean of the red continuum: 7.32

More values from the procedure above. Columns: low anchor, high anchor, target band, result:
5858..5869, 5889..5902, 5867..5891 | -1.37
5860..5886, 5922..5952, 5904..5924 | 0.56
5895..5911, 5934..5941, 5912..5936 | -1.20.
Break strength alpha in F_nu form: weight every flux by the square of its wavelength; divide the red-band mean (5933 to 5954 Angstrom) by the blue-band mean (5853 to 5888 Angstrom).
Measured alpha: 1.1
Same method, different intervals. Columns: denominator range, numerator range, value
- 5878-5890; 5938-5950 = 1.22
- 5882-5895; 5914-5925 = 1.35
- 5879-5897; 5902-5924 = 1.26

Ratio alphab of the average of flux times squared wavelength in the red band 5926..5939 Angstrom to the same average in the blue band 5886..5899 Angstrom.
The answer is 1.48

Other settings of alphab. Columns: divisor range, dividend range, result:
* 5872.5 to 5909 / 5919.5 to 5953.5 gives 1.22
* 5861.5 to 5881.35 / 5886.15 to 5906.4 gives 0.80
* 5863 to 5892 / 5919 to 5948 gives 1.13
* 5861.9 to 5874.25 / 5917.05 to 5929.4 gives 1.05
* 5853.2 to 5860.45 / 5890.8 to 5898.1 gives 0.69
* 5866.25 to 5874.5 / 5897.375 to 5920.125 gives 0.95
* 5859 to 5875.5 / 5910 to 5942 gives 1.05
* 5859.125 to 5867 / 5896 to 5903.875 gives 0.90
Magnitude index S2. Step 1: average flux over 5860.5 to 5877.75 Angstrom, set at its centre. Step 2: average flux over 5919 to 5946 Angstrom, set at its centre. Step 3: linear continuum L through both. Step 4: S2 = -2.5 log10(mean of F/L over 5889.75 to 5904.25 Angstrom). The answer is 0.27 mag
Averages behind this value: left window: 7.11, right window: 7.32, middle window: 5.61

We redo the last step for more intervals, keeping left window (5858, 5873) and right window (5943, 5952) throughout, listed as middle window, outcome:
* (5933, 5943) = 0.004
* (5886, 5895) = 0.415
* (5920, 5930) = -0.007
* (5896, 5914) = 0.114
